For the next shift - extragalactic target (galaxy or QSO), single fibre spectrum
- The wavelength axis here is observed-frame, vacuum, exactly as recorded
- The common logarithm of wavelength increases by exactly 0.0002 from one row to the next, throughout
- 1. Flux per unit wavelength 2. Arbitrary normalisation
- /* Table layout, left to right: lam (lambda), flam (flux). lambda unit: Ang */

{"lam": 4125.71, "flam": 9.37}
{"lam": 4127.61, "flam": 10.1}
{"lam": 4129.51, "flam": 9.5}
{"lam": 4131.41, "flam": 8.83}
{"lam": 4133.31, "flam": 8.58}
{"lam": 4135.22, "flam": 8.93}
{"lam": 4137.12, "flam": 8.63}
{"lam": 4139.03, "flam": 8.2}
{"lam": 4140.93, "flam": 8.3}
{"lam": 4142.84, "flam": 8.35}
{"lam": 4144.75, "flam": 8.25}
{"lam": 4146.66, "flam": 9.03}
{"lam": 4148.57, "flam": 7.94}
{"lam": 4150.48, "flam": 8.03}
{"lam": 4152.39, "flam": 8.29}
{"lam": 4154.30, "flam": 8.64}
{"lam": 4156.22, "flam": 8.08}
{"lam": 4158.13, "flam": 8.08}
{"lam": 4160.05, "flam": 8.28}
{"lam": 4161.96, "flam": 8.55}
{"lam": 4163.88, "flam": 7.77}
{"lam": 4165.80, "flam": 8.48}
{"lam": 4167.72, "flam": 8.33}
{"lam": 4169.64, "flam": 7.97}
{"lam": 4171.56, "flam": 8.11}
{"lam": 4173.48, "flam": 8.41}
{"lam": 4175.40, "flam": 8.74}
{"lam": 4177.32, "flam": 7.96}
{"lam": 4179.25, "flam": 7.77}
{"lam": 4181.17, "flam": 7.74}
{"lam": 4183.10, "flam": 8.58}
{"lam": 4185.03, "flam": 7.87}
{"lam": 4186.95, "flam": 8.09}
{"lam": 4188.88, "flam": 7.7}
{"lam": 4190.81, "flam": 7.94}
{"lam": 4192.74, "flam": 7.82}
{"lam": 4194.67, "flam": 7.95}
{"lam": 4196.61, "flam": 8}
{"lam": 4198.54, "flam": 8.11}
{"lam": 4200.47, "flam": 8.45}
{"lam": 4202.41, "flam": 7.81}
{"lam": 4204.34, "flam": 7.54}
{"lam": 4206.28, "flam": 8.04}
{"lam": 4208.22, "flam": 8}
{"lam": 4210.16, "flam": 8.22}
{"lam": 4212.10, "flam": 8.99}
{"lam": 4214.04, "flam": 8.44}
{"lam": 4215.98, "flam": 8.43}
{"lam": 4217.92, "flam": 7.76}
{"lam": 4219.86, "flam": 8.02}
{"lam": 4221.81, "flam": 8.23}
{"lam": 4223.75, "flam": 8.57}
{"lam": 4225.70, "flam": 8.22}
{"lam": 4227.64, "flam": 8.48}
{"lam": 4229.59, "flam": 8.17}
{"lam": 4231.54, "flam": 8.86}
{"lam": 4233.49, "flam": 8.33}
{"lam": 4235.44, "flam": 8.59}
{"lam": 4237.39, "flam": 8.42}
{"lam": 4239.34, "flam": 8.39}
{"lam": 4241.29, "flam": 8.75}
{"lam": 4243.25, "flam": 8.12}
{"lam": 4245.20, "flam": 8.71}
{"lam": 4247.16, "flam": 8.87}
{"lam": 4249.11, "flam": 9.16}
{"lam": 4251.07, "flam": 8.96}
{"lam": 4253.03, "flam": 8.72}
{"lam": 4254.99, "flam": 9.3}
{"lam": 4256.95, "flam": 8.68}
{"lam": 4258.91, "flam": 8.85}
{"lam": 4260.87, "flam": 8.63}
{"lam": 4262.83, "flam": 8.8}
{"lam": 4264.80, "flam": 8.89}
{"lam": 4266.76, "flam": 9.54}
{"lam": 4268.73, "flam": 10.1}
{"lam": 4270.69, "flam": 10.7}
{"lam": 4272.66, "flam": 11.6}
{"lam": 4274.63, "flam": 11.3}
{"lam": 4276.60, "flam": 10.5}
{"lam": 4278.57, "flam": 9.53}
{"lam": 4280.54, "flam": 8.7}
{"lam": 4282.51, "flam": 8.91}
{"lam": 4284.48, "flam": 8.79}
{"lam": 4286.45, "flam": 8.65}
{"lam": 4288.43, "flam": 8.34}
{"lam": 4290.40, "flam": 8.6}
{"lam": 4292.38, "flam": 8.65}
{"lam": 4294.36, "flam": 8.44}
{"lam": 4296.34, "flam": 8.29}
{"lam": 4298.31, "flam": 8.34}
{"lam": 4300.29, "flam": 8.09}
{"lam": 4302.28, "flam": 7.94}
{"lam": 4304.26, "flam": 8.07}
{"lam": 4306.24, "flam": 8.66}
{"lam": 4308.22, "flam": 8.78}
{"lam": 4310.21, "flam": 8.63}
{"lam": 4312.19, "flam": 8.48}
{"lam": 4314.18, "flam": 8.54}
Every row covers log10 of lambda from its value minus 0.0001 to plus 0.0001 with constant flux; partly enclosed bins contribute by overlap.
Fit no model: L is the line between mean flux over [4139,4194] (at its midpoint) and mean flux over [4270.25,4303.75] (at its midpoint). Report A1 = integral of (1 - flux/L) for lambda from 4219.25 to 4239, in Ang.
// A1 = 0.6 Ang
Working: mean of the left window 8.18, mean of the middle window 8.4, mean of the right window 9.1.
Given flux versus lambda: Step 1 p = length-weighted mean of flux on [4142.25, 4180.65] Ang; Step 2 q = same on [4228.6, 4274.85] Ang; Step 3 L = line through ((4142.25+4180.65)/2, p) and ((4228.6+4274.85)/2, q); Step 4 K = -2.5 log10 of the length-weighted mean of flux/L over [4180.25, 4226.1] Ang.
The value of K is 0.07 mag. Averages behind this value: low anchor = 8.25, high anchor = 9.07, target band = 8.1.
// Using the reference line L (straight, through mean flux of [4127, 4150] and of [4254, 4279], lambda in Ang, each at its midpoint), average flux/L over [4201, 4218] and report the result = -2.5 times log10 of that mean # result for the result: 0.14 mag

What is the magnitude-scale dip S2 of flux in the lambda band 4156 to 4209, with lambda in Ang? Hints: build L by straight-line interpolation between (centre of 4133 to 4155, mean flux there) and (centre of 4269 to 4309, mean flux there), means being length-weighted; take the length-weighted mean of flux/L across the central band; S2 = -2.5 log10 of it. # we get 0.07 mag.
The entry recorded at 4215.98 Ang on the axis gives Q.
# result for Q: 8.43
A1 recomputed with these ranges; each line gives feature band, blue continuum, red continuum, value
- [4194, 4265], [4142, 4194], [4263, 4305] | 2.00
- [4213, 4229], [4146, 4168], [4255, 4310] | 0.74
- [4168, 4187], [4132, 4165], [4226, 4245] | 0.58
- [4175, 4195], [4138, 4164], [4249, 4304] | 1.20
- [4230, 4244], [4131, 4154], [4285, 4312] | -0.09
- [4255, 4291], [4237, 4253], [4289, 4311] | -3.62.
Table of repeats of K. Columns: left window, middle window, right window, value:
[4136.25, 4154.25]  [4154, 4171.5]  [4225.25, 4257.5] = 0.024 mag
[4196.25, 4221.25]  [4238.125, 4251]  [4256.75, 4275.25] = 0.055 mag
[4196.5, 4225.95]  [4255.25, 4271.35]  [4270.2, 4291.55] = -0.003 mag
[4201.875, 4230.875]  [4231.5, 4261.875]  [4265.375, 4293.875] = 0.017 mag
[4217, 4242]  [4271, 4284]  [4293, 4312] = -0.201 mag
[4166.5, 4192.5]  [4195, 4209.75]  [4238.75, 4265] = 0.041 mag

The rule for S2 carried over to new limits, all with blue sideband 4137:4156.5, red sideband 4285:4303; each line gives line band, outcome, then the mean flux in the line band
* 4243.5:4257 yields -0.07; 8.89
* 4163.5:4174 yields 0.02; 8.19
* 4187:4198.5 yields 0.06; 7.91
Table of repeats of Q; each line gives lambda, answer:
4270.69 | 10.7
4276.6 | 10.5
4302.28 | 7.94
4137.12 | 8.63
